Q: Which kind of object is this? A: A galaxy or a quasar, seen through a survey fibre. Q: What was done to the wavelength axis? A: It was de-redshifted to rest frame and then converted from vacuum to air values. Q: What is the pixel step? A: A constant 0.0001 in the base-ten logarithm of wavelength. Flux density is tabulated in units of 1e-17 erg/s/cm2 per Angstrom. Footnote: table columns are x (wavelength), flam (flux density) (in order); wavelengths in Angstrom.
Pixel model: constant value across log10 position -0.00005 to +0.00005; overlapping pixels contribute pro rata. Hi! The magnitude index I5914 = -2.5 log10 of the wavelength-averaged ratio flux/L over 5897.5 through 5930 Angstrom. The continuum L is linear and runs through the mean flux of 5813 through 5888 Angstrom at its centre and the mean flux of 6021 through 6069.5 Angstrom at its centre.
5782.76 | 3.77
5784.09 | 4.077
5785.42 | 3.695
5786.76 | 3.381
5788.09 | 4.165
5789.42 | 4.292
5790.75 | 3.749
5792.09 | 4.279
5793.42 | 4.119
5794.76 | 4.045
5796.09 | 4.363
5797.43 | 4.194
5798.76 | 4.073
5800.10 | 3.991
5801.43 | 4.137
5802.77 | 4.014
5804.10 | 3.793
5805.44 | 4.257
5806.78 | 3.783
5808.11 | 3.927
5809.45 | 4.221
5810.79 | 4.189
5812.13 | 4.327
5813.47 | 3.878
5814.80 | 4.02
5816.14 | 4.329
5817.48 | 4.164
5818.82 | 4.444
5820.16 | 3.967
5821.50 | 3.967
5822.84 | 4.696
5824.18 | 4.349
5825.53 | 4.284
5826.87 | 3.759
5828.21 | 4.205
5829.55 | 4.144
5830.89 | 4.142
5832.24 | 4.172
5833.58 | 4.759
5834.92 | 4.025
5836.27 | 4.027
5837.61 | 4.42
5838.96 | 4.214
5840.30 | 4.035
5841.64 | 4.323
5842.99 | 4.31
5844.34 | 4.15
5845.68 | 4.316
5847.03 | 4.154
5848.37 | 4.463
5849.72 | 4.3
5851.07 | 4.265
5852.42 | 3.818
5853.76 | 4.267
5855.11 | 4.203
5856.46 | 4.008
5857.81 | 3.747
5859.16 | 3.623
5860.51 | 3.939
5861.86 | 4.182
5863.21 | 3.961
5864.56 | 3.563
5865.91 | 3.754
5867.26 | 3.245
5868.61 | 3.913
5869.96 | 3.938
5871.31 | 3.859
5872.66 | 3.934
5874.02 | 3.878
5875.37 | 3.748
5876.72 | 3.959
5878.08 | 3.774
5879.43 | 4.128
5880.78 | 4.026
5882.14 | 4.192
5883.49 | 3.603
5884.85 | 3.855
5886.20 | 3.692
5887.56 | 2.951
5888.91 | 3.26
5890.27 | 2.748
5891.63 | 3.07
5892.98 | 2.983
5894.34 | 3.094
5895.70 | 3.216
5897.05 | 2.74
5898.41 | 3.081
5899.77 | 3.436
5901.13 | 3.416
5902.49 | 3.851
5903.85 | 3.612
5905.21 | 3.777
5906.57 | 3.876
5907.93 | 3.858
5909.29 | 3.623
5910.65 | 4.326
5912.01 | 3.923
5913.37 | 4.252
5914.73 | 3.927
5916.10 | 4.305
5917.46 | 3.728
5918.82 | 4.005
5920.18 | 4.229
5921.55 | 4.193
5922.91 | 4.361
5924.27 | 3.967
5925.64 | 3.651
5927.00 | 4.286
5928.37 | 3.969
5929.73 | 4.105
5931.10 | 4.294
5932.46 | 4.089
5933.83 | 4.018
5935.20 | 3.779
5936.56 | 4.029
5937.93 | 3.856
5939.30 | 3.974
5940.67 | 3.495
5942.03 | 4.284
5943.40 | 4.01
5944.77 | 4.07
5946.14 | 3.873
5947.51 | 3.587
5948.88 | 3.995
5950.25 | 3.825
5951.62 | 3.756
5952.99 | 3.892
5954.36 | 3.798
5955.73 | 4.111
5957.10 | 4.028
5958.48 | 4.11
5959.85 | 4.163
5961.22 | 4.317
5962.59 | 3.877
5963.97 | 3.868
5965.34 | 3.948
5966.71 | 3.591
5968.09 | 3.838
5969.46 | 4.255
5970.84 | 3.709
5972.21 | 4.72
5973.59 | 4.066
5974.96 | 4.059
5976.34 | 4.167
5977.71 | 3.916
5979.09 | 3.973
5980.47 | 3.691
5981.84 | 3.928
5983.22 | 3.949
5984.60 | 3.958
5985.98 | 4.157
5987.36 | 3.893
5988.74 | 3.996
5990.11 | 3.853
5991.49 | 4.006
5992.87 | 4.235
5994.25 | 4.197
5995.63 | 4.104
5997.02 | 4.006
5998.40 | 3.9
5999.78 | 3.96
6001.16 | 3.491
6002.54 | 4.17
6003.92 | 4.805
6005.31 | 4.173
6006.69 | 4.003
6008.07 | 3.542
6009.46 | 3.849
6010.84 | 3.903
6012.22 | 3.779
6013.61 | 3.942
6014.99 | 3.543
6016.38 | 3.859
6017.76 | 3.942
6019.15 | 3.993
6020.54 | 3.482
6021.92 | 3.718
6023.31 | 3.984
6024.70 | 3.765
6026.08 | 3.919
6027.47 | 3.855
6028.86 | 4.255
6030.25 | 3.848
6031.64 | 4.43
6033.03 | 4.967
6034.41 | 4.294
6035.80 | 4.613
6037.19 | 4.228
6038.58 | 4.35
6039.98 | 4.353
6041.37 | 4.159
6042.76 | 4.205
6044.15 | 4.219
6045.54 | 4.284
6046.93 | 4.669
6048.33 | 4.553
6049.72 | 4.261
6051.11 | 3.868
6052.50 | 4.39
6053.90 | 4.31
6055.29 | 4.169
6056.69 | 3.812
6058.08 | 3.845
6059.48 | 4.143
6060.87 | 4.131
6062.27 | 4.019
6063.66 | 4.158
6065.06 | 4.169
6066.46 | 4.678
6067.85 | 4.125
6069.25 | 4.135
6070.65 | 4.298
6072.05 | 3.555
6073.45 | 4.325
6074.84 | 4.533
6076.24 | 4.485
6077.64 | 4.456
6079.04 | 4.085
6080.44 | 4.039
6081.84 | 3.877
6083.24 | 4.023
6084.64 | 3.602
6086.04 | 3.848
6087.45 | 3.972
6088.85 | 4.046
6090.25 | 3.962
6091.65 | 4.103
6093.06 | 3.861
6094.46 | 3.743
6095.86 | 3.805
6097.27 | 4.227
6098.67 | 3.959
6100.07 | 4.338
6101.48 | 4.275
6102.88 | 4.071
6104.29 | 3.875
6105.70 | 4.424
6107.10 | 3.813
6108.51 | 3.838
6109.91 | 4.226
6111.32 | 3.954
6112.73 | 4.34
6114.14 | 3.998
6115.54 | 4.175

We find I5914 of 0.05 mag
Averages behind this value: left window 4.04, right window 4.19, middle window 3.9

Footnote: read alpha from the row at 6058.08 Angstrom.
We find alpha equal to 3.845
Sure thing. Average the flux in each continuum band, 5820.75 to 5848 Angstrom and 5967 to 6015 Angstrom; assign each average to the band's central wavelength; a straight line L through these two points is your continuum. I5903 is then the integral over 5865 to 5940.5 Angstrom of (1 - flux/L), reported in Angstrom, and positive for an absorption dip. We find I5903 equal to 6.5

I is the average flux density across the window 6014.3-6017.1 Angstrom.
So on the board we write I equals 3.71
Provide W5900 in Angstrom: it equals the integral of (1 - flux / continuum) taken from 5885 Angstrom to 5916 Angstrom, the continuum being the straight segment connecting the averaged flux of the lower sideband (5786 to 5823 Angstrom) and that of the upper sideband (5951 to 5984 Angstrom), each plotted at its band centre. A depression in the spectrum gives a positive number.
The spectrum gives 4.0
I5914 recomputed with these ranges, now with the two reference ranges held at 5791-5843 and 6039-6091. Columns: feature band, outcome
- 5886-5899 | 0.33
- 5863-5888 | 0.10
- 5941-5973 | 0.05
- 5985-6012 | 0.04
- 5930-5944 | 0.05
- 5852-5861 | 0.06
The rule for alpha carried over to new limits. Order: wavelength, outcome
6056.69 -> 3.812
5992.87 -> 4.235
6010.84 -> 3.903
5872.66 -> 3.934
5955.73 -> 4.111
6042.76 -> 4.205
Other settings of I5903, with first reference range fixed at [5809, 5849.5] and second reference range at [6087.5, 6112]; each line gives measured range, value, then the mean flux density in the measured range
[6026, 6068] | -1.80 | 4.24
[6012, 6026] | 0.96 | 3.81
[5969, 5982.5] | 0.23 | 4.05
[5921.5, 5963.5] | 1.52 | 3.99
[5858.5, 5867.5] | 0.89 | 3.78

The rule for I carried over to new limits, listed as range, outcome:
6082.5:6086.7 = 3.83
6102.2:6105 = 3.96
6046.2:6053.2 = 4.35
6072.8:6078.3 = 4.46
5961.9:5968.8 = 3.83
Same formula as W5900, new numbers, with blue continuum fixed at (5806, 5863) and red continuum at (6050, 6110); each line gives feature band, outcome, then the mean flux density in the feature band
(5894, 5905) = 2.1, 3.33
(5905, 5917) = 0.4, 3.99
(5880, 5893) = 2.1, 3.47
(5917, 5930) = 0.2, 4.05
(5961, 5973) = 0.3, 4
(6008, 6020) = 0.8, 3.82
